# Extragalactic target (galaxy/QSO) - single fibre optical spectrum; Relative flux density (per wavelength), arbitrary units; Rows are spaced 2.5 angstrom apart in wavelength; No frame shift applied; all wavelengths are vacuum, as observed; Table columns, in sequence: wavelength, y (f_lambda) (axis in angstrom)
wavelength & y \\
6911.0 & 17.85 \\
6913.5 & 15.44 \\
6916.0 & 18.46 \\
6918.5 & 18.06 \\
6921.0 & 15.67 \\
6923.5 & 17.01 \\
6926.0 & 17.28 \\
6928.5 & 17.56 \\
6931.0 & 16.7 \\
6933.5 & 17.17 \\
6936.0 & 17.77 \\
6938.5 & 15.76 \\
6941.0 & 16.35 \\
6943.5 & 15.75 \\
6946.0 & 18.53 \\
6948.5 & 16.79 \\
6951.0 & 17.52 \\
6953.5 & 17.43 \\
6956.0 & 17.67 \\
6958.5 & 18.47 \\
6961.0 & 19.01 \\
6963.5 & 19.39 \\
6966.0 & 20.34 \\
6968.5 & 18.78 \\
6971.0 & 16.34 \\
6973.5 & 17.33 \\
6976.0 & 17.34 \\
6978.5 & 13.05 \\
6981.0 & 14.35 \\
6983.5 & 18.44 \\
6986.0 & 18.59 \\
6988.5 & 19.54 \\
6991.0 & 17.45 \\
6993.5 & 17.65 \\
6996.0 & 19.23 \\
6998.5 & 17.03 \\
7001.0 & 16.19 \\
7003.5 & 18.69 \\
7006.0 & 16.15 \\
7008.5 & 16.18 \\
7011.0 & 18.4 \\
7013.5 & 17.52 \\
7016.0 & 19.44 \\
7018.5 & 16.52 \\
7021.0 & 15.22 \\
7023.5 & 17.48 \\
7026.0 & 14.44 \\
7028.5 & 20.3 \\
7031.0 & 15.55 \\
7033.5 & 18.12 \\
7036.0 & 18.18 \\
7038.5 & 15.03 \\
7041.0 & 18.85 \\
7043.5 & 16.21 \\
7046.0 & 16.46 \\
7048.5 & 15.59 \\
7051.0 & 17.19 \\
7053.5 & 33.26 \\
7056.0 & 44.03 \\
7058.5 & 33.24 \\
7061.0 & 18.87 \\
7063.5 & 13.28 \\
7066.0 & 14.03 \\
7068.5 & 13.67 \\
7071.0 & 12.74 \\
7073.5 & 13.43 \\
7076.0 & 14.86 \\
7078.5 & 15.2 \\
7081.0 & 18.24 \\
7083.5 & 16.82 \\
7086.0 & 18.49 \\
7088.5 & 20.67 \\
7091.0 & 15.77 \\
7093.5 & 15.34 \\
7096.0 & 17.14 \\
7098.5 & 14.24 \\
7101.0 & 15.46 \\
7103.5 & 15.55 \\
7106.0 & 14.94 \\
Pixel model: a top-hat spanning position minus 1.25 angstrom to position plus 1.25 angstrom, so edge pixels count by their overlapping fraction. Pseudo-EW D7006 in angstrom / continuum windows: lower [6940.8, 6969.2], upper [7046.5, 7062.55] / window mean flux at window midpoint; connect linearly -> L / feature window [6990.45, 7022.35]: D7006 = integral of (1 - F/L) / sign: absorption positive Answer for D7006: 7.0 angstrom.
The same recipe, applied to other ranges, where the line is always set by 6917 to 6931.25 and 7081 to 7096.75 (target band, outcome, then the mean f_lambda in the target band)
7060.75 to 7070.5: 1.7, 14.4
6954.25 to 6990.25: -1.2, 17.8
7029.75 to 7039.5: 0.3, 16.8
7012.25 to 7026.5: 0.3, 16.9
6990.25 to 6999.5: -0.3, 17.9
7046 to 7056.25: -4.2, 24.6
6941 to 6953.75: 0.0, 17.1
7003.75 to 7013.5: 0.1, 17.2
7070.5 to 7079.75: 1.7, 14.2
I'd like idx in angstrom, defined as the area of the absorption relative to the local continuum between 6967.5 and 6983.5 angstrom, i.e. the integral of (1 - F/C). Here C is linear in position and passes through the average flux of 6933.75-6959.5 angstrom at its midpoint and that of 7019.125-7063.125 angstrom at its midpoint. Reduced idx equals 1.58 angstrom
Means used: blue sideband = 17.2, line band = 16.3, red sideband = 20.3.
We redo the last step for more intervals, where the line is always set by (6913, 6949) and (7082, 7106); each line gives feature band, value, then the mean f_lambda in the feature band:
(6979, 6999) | -1.0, 17.6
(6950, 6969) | -1.9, 18.6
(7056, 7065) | -4.3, 24.7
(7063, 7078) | 2.6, 13.8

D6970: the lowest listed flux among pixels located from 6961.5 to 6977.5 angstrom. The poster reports 16.34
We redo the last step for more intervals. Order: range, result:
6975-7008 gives 13.05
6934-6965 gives 15.75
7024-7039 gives 14.44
